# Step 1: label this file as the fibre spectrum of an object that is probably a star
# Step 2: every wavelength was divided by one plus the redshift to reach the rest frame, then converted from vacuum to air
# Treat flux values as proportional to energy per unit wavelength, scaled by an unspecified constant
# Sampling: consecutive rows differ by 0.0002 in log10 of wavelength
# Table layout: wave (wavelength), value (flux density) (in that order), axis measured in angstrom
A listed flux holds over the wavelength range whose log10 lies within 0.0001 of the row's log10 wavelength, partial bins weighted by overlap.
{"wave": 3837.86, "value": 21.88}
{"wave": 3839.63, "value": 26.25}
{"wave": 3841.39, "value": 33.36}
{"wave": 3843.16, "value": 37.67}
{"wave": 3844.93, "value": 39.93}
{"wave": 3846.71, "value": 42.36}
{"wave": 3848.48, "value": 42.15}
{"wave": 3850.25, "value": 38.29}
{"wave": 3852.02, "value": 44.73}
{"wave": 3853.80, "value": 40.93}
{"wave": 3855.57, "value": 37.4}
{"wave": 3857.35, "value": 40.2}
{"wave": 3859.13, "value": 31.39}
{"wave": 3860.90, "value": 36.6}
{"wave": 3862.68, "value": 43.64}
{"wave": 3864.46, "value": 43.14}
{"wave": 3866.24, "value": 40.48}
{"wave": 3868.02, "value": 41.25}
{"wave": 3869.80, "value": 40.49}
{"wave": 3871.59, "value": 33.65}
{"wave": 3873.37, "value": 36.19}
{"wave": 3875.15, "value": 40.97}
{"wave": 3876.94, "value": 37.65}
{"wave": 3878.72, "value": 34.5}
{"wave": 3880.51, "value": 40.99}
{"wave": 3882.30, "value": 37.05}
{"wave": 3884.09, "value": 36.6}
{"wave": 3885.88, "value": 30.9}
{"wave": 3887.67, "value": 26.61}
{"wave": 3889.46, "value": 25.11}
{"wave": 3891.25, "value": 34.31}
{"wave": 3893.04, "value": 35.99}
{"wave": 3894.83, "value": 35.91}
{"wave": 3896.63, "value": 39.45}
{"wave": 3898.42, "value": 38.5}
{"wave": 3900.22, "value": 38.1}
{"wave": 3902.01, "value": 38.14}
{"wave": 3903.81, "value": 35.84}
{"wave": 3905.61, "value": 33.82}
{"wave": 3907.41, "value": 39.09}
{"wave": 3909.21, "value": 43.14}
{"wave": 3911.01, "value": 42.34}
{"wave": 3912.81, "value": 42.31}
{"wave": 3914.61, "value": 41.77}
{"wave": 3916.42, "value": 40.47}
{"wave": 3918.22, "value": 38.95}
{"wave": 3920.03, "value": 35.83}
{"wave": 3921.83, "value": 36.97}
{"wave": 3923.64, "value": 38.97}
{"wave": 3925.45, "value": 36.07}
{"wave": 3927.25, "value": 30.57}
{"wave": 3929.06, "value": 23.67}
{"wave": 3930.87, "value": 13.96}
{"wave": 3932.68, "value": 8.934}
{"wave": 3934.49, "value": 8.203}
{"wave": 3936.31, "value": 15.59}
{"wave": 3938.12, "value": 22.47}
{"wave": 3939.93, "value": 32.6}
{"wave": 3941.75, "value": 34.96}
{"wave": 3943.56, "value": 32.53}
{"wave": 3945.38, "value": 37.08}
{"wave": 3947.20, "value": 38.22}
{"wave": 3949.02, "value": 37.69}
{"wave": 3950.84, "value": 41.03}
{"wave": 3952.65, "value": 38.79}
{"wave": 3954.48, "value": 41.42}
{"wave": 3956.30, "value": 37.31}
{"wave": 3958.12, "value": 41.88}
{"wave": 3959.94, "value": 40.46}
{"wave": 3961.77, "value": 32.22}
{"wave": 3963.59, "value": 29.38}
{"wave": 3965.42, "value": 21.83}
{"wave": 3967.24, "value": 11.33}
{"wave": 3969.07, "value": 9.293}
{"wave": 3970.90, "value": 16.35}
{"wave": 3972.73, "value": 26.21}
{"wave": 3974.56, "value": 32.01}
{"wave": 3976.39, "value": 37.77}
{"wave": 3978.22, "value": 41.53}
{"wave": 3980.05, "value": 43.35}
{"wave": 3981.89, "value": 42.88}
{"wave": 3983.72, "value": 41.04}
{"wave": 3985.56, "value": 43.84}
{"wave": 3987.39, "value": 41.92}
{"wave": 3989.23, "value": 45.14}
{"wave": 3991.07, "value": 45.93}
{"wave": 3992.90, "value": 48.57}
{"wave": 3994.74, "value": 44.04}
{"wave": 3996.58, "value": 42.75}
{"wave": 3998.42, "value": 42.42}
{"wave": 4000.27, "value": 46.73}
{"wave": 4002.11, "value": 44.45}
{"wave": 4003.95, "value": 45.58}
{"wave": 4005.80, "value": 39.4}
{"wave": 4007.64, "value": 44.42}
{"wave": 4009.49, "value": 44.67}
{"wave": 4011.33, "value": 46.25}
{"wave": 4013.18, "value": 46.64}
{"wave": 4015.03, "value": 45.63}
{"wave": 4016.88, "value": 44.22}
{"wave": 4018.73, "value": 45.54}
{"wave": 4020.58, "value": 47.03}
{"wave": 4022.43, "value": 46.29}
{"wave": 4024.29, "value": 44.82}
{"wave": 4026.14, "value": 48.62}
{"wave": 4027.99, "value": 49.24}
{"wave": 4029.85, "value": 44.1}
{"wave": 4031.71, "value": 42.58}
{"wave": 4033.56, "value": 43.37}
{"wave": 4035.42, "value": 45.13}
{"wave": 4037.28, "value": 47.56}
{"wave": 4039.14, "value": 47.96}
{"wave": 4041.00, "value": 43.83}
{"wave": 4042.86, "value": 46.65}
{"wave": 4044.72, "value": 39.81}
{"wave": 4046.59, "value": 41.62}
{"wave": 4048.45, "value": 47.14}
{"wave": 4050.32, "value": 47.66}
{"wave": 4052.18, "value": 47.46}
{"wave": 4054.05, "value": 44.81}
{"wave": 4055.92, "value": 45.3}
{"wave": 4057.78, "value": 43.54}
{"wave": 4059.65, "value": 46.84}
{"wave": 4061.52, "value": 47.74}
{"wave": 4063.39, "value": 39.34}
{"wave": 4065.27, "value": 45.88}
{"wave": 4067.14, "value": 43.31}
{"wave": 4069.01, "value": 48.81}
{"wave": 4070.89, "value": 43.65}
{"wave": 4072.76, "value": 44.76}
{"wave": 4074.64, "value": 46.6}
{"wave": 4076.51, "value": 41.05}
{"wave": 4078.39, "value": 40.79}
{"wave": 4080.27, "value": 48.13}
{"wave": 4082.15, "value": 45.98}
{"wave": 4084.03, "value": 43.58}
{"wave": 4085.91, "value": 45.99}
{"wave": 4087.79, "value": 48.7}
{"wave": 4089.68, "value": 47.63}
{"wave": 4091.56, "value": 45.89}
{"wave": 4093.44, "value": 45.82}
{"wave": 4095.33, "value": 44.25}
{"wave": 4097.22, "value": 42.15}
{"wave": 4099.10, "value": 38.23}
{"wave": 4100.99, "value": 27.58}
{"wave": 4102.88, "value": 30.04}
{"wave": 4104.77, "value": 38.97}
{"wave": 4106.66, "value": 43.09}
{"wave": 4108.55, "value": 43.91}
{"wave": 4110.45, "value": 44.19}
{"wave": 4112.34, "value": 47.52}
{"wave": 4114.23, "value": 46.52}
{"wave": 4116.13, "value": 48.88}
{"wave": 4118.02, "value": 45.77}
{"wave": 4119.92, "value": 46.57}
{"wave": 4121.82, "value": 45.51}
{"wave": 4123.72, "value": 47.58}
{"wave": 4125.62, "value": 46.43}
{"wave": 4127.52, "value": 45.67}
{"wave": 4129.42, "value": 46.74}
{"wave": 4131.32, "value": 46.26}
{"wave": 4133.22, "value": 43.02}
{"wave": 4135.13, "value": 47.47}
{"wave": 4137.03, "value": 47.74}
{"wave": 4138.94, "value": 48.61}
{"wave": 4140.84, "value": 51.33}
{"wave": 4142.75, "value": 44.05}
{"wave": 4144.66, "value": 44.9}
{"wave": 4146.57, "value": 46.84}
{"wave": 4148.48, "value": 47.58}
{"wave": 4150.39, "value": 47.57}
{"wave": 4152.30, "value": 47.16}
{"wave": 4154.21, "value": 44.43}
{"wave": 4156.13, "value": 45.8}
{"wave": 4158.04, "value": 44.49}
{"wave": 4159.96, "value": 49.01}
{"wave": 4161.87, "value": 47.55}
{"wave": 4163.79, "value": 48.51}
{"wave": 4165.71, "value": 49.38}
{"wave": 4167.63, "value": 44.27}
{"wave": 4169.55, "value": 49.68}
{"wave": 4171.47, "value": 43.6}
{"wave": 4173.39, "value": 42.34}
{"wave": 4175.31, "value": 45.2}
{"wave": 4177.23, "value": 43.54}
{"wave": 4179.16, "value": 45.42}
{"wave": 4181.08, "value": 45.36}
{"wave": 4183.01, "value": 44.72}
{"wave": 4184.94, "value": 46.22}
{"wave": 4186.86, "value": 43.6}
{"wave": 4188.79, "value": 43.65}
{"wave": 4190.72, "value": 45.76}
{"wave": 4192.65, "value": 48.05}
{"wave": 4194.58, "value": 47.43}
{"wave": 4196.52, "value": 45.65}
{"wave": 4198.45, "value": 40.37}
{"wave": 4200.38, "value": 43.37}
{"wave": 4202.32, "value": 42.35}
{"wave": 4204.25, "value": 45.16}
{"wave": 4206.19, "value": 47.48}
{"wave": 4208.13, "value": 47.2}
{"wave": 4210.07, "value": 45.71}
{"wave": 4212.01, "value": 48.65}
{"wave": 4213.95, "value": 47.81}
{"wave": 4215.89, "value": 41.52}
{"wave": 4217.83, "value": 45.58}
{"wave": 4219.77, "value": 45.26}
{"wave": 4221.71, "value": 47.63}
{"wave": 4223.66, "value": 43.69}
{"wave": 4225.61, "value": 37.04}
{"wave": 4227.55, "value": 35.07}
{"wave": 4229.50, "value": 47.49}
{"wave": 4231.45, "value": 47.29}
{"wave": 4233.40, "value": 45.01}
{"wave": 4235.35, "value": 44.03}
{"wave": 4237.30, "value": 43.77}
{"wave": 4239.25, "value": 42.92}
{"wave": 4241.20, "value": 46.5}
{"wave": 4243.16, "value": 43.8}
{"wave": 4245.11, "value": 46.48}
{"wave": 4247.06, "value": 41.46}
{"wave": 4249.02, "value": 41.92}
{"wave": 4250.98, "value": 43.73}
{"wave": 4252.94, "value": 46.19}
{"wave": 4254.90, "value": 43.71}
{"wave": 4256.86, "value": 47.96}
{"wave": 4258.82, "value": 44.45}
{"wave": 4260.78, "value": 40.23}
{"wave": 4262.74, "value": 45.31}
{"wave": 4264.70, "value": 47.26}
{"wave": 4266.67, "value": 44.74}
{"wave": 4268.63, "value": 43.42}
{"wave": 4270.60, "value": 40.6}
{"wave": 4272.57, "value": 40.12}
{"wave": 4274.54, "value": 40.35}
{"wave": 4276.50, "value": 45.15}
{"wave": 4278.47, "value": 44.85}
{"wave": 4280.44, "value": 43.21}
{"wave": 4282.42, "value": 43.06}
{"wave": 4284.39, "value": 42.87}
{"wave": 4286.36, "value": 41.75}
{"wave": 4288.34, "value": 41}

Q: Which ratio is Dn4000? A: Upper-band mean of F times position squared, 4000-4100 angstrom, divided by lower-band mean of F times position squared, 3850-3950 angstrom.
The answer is 1.39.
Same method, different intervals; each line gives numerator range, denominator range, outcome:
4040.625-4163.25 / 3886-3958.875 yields 1.46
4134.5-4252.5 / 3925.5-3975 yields 1.82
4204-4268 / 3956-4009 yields 1.35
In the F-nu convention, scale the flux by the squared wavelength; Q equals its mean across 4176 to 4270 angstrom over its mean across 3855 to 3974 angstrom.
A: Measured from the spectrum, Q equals 1.5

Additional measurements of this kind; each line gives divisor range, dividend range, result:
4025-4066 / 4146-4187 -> 1.08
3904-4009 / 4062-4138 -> 1.35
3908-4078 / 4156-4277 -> 1.26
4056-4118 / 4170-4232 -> 1.08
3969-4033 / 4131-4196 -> 1.18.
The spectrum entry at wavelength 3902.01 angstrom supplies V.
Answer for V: 38.14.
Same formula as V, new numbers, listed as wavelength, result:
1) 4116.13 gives 48.88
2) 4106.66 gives 43.09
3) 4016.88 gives 44.22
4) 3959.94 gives 40.46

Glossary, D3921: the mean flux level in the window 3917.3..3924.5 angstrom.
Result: 37.7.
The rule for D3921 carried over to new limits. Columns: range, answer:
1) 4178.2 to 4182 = 45.5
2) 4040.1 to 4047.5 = 43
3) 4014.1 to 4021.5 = 45.6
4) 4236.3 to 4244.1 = 44.2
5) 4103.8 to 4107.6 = 41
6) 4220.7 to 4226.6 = 42.8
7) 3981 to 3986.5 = 42.6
